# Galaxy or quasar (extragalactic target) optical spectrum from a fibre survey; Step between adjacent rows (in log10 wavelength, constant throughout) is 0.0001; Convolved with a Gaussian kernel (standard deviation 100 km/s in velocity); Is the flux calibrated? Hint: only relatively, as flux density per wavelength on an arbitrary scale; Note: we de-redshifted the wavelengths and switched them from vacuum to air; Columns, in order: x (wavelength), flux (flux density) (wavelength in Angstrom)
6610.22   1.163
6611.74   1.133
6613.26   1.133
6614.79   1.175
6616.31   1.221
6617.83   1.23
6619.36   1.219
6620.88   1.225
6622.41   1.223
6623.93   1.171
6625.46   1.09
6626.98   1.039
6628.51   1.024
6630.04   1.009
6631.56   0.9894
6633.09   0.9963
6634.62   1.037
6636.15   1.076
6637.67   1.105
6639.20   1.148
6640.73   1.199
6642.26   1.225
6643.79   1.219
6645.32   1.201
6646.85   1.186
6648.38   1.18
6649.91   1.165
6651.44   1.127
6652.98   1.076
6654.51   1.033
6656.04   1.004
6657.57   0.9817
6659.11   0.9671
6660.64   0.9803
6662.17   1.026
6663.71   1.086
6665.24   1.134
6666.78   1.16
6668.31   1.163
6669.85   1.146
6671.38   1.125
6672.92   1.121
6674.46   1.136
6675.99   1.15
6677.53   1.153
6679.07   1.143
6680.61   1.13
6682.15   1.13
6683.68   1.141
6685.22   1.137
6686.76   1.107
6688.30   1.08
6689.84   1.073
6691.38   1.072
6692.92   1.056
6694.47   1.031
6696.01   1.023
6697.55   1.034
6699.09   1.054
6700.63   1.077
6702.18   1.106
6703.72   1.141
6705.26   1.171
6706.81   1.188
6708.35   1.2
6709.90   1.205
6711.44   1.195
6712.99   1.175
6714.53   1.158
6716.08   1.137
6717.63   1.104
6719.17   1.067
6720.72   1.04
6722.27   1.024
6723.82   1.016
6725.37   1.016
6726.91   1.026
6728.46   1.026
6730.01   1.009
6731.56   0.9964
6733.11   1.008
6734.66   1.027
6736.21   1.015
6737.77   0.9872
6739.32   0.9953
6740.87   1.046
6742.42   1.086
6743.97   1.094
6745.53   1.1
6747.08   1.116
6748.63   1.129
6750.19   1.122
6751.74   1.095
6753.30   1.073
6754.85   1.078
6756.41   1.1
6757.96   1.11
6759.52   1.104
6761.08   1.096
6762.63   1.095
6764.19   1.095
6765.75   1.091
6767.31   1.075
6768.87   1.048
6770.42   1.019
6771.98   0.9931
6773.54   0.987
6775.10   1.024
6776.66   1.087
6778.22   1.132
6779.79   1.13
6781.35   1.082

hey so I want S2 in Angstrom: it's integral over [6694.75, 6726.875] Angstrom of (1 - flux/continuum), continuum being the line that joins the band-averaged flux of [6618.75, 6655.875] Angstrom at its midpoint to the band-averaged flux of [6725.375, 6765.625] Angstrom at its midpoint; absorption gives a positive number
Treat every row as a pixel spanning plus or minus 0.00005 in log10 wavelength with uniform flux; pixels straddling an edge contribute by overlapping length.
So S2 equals -0.6 Angstrom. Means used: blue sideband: 1.12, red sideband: 1.06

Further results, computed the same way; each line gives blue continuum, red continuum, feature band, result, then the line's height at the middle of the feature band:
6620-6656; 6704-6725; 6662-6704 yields 0.66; 1.12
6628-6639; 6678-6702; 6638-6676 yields -2.06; 1.06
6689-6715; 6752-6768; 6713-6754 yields 1.55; 1.1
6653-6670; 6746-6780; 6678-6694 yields -0.62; 1.06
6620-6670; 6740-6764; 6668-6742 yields 0.58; 1.1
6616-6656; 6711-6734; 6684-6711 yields -0.56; 1.08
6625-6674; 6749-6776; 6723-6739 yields 0.98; 1.08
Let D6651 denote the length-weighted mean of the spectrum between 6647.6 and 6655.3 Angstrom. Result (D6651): 1.12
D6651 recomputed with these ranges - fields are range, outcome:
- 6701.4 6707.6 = 1.15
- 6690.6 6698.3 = 1.04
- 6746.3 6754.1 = 1.11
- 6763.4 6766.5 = 1.09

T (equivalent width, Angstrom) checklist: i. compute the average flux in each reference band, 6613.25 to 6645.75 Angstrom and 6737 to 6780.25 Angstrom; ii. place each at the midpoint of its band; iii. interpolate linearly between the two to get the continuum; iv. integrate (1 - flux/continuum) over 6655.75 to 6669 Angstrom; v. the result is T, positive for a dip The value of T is 0.7 Angstrom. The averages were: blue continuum 1.13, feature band 1.06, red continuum 1.07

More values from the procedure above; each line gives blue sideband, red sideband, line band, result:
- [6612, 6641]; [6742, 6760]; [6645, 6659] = 0.25 Angstrom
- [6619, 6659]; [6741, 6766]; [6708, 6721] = -0.50 Angstrom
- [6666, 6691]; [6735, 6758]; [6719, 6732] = 0.82 Angstrom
